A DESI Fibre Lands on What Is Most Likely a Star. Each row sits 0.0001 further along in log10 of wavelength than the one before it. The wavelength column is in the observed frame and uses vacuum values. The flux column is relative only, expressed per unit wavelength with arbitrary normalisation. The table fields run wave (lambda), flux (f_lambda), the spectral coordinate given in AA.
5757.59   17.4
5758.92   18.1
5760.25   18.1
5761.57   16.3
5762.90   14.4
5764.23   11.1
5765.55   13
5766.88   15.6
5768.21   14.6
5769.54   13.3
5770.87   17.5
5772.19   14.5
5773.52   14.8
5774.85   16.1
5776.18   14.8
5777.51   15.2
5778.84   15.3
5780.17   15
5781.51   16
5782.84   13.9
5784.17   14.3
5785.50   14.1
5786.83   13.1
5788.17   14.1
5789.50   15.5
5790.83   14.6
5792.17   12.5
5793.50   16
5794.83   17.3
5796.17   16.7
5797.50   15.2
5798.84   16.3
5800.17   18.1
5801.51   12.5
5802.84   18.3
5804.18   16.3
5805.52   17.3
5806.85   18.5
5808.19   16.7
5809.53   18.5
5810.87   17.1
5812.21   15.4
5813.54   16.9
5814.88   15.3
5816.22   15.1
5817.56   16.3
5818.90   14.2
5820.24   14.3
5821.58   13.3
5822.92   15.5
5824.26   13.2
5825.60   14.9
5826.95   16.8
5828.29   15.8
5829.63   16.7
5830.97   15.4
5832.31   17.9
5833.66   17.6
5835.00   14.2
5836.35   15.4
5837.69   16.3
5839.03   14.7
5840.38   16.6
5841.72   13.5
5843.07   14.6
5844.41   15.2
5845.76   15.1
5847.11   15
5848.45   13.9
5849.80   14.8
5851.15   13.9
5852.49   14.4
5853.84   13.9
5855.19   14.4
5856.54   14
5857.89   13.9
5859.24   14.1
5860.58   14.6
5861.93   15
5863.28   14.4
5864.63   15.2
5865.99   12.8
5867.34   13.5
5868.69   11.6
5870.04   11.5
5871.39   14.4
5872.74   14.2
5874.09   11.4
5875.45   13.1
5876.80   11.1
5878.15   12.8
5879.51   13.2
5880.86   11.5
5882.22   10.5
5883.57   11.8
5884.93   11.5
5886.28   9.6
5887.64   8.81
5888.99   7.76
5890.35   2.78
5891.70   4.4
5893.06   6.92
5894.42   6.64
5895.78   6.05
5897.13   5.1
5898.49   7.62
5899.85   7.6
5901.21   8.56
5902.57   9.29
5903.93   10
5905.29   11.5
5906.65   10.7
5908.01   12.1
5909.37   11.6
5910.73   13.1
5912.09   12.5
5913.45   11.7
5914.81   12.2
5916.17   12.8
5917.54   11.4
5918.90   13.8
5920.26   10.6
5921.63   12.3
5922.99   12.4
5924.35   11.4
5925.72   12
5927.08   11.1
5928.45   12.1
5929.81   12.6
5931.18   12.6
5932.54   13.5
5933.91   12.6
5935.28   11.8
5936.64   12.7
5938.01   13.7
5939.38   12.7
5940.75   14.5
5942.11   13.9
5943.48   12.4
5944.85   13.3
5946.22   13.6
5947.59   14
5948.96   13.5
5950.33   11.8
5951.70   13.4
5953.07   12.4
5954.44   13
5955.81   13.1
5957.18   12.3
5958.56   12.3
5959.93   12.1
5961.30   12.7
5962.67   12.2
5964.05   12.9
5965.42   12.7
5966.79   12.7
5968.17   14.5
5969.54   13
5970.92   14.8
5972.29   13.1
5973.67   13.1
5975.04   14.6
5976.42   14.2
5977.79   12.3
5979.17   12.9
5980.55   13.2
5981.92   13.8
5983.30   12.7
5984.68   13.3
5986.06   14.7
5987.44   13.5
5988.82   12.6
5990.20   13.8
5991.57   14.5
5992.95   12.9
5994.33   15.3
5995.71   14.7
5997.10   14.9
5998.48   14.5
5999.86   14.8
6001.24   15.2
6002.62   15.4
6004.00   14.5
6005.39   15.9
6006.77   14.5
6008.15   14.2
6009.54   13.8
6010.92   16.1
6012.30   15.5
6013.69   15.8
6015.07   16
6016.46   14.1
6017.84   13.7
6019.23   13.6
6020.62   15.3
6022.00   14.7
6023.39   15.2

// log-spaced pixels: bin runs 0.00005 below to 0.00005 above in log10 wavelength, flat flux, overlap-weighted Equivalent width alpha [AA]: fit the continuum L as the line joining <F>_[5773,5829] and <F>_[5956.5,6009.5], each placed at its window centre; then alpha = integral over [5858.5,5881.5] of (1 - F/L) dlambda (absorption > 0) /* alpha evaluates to 2.5 AA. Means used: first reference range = 15.5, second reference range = 13.7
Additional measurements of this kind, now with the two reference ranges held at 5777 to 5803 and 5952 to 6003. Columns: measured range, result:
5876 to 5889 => 3.0 AA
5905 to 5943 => 4.4 AA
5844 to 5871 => 0.9 AA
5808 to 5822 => -0.8 AA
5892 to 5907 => 6.5 AA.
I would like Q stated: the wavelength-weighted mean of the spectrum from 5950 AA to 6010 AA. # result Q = 13.6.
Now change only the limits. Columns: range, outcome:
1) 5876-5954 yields 11.1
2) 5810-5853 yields 15.3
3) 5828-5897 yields 12.8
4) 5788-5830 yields 15.8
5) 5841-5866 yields 14.4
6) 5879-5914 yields 9.31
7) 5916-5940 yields 12.3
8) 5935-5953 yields 13.2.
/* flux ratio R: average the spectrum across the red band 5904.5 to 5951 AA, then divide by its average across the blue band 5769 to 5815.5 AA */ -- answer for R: 0.80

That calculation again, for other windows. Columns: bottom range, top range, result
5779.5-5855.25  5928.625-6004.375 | 0.87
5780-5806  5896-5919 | 0.69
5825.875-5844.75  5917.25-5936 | 0.77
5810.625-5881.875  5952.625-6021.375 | 0.96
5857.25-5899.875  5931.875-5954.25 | 1.21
